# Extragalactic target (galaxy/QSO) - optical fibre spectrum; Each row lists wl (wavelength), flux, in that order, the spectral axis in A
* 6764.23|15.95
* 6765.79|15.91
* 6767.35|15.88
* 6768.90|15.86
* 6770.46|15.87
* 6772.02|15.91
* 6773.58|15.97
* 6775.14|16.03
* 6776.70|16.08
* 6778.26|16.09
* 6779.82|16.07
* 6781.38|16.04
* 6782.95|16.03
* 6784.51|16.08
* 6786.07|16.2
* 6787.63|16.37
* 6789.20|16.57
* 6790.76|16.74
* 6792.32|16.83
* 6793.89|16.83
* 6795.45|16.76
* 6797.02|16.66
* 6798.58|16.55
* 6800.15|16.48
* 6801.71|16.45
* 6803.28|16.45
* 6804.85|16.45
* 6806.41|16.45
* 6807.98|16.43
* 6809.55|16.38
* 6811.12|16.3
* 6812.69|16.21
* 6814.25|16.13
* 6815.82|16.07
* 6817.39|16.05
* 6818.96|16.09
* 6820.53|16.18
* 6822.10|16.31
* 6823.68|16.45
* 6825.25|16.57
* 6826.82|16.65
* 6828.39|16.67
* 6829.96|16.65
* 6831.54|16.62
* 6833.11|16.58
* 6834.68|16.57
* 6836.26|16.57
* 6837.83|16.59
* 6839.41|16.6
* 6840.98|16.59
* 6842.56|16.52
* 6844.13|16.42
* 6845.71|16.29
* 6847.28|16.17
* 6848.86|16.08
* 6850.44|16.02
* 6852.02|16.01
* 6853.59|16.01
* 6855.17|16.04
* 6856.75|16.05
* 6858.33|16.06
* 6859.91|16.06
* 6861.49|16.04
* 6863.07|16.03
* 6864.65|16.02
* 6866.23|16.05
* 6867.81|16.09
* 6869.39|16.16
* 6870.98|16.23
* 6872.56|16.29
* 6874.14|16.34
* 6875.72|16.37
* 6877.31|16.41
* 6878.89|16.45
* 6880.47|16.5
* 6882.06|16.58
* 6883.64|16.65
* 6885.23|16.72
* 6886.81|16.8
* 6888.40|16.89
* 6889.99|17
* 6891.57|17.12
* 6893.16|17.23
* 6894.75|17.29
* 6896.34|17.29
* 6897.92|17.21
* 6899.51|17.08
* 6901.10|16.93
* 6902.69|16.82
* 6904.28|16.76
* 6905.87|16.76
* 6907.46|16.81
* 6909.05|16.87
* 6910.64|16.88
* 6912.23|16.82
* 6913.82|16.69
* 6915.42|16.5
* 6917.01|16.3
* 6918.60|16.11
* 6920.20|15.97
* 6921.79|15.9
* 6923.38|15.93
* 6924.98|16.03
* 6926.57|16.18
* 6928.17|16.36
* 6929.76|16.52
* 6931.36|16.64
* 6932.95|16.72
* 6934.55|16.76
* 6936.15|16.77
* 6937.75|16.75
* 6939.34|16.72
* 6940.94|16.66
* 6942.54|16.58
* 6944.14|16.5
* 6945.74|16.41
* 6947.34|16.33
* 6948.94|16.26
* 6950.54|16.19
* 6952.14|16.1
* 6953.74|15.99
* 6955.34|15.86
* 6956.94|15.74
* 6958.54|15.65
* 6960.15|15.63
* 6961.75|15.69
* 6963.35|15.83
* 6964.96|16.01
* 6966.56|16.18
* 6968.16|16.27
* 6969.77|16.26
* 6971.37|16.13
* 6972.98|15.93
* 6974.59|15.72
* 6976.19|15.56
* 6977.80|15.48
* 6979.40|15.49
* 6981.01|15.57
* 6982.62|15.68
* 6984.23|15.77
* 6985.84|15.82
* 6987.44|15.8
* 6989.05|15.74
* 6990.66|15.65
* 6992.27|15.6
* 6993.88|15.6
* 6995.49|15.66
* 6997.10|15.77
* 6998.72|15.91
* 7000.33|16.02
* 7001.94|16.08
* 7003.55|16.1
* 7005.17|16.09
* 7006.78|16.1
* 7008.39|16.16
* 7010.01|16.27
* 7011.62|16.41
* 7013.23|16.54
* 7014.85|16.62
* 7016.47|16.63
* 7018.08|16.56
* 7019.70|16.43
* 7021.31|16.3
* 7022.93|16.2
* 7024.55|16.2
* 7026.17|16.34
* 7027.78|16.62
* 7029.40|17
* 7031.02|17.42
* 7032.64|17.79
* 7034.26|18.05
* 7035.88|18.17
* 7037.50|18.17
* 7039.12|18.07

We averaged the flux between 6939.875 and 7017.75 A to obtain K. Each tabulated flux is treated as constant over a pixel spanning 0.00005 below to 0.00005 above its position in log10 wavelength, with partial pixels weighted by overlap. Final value 16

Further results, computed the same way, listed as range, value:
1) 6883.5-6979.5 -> 16.4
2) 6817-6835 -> 16.5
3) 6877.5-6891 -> 16.7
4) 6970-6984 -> 15.7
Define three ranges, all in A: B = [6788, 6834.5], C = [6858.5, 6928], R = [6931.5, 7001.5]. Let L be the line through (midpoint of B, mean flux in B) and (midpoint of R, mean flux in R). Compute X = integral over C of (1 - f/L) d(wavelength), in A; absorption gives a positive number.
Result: -1.3 A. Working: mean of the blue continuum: 16.5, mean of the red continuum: 16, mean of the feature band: 16.5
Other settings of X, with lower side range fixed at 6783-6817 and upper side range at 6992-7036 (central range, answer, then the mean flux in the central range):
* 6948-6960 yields 0.4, 16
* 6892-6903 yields -0.5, 17.1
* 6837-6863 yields 0.3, 16.2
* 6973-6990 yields 0.8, 15.7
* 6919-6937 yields 0.1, 16.3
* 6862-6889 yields 0.1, 16.4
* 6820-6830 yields 0.0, 16.5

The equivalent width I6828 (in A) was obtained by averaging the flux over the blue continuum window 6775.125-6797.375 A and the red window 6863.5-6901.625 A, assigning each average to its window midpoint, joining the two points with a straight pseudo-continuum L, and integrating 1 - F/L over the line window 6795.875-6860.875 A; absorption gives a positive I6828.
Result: 0.52 A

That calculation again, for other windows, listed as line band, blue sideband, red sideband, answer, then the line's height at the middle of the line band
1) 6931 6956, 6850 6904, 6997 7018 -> -0.1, 16.4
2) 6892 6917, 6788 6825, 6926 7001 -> -1.1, 16.2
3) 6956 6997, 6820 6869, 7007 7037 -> 2.1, 16.6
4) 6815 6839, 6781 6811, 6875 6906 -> 0.2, 16.6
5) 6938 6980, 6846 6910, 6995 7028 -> 0.7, 16.3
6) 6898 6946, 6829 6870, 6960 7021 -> -1.3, 16.1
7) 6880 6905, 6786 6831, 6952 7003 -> -1.2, 16.1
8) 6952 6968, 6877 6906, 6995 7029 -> 0.6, 16.5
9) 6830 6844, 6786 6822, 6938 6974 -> -0.2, 16.4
